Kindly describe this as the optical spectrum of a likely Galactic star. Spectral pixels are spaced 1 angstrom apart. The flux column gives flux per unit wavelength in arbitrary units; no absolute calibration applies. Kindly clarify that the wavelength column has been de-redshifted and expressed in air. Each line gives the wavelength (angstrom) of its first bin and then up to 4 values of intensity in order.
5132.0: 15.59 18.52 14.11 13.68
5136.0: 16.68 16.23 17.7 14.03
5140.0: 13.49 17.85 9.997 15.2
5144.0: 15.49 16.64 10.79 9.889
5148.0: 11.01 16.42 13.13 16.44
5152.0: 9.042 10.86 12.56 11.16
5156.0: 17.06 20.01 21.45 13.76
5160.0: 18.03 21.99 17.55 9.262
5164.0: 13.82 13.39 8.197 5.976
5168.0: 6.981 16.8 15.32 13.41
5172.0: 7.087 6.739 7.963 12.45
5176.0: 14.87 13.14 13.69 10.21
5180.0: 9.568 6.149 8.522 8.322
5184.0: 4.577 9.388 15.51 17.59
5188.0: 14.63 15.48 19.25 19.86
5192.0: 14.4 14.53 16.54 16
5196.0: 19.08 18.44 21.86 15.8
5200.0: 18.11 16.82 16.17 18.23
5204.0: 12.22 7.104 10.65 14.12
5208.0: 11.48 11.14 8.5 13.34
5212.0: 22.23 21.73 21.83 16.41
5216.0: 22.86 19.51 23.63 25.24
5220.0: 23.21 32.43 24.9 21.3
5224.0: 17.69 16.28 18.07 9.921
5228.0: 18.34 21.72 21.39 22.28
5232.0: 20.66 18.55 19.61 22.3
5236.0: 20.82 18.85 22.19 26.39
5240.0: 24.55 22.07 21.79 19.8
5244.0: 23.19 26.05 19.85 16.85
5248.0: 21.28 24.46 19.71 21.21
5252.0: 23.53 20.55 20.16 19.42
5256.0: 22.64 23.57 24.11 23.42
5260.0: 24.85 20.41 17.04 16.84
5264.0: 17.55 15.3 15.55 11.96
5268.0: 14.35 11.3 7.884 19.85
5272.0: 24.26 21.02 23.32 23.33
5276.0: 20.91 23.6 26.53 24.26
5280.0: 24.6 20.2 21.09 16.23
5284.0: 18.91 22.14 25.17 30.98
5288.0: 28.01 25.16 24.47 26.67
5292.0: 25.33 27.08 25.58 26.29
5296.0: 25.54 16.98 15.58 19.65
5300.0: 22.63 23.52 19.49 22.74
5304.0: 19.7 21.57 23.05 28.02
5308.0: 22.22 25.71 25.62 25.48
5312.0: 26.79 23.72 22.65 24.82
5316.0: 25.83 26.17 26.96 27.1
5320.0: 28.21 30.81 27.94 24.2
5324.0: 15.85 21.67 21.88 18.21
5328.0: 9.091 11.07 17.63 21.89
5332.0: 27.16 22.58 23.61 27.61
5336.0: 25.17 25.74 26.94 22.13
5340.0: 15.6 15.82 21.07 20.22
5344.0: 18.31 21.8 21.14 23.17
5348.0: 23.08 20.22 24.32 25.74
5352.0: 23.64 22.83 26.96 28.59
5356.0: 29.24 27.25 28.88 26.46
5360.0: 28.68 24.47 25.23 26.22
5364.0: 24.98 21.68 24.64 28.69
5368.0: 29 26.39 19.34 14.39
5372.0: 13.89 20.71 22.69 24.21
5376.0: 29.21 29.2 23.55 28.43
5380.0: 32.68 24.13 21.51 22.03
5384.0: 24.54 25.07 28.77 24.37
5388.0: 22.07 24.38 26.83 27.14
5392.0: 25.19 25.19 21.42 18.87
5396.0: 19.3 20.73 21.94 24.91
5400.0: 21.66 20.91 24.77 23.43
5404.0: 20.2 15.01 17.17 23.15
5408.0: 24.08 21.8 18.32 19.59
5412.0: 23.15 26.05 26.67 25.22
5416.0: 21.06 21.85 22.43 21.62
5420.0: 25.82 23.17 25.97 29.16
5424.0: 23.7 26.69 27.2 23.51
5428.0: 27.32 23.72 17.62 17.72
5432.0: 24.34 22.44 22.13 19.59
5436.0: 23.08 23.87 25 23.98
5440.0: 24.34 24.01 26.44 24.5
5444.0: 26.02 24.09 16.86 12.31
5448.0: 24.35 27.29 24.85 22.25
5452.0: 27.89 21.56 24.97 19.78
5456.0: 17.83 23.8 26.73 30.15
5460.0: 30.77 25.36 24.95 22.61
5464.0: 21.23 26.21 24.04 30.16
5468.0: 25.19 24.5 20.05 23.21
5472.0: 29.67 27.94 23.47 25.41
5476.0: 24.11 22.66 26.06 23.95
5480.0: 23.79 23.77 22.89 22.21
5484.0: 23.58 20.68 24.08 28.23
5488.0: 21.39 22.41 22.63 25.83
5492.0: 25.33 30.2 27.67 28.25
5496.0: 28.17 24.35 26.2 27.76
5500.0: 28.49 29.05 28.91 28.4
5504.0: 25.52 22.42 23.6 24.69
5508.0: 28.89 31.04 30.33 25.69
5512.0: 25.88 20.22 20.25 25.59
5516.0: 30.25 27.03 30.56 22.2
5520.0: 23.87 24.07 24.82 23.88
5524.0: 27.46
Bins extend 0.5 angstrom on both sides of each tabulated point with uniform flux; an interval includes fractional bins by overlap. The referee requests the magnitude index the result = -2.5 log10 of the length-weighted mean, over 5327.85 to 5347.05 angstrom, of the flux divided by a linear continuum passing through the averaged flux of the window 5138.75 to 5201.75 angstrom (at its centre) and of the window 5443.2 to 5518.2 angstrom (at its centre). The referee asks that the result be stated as -0.07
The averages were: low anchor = 13.7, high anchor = 25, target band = 21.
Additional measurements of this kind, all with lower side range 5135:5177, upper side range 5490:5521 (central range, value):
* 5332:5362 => -0.16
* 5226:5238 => -0.19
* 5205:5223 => -0.19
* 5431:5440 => 0.05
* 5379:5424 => -0.03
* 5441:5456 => 0.06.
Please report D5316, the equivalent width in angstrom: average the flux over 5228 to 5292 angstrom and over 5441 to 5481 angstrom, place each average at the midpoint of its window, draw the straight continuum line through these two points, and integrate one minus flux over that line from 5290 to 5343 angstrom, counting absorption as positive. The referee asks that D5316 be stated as -2.1 angstrom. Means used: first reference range 21.2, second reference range 24.3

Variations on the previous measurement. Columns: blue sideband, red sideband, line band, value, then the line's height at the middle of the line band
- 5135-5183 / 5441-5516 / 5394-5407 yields 0.7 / 22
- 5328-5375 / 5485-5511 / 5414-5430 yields 0.2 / 24.7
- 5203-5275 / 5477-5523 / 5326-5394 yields -4.0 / 22.3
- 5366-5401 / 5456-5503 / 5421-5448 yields 1.5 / 24.7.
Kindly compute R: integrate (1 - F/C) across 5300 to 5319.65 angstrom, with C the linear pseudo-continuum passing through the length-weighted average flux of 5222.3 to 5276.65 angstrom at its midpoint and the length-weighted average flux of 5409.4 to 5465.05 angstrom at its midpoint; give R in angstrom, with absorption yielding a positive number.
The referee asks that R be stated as -2.8 angstrom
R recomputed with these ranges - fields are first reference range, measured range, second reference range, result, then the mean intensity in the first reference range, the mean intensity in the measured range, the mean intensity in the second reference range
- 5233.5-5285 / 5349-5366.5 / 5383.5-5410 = -2.8 angstrom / 20.6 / 25.7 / 22.7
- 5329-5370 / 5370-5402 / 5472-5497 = 0.9 angstrom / 23.9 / 23.5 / 24.9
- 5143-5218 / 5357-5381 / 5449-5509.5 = -4.4 angstrom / 14.1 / 25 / 25.2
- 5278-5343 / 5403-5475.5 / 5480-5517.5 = 3.8 angstrom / 23.1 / 23.6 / 25.7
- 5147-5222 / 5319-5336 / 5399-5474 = -2.0 angstrom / 14.8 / 22.1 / 23.5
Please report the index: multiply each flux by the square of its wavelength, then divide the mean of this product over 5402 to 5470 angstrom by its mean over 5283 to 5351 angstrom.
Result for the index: 1.07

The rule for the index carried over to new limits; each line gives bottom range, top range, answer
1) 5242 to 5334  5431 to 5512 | 1.21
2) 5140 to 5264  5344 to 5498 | 1.55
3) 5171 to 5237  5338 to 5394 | 1.58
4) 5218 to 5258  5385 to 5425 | 1.15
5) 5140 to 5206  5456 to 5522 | 2.10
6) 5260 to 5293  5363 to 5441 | 1.17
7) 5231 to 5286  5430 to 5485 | 1.24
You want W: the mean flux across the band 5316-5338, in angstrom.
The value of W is 23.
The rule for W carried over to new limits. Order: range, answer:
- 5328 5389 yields 23.7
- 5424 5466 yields 23.6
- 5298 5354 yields 22.7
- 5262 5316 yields 21.9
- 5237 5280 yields 20.7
